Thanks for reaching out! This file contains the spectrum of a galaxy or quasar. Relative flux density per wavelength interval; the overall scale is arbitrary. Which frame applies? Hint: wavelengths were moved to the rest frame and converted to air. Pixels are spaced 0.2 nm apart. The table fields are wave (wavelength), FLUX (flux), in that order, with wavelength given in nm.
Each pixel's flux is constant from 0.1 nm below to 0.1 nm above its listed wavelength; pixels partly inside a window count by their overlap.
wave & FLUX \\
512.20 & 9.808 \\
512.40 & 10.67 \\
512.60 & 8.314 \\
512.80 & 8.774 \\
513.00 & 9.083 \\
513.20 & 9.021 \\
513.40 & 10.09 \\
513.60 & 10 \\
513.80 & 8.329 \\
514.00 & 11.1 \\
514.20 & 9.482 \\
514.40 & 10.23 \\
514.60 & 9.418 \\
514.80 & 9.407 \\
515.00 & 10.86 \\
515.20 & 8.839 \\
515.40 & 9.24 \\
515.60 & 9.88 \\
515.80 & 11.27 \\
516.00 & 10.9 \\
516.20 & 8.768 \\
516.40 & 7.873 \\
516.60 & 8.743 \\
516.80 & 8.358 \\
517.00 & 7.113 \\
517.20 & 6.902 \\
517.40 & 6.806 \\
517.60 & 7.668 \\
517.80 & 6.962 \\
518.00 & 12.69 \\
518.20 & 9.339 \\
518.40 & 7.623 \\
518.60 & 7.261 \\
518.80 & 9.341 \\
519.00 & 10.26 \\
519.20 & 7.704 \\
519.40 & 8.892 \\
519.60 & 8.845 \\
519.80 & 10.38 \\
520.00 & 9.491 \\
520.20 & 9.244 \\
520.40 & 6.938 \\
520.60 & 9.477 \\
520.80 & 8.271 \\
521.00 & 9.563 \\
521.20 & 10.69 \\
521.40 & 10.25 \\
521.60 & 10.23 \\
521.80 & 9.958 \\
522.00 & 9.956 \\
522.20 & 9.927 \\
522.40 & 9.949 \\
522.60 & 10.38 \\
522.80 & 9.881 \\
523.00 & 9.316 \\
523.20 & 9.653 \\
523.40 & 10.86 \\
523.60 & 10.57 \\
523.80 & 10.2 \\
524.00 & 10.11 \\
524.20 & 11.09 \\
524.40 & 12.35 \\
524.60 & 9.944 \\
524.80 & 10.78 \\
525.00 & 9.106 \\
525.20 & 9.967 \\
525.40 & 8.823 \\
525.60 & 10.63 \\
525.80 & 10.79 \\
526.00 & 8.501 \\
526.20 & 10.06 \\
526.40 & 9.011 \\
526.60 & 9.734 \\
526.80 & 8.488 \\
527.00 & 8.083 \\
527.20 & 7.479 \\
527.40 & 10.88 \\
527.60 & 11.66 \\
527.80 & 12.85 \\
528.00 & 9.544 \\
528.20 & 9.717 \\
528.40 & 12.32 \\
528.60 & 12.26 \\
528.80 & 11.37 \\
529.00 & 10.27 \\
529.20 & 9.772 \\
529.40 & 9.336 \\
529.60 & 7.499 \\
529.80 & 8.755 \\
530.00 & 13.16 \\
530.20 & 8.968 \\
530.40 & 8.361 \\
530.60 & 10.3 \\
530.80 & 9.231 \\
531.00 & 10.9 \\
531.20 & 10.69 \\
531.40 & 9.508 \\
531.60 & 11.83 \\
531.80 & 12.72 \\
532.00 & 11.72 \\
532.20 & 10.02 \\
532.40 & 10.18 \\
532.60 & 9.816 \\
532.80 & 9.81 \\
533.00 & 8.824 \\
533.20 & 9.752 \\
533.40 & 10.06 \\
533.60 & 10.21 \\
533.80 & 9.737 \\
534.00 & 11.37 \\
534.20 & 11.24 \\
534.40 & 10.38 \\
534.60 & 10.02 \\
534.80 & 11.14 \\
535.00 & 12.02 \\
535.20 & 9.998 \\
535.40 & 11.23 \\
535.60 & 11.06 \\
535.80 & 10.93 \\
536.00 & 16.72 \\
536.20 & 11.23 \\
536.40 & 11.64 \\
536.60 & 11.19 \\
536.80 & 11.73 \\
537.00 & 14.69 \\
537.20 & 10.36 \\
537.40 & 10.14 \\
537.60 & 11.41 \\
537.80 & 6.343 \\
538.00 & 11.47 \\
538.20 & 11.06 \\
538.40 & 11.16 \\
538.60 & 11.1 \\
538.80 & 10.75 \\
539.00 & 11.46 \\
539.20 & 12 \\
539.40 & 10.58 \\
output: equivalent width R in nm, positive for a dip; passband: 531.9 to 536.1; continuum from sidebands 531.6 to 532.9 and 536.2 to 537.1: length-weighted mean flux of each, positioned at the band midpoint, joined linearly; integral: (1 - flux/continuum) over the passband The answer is 0.22 nm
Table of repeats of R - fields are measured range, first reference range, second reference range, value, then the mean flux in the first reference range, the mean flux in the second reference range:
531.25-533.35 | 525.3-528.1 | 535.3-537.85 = 0.07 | 9.75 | 11.5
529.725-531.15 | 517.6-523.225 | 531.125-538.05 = 0.06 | 9.34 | 10.9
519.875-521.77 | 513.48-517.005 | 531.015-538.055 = 0.10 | 9.5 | 10.9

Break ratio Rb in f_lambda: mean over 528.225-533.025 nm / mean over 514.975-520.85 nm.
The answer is 1.17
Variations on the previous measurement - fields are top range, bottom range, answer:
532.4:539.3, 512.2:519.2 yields 1.20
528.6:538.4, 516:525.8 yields 1.13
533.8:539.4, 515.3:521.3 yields 1.26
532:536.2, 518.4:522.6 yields 1.16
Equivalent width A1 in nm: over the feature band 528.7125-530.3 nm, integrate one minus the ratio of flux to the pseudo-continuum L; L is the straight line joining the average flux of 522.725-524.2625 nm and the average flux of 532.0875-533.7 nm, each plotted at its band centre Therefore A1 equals 0.01 nm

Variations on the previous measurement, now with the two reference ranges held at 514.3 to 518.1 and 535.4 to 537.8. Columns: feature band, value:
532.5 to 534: 0.18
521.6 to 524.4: -0.09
